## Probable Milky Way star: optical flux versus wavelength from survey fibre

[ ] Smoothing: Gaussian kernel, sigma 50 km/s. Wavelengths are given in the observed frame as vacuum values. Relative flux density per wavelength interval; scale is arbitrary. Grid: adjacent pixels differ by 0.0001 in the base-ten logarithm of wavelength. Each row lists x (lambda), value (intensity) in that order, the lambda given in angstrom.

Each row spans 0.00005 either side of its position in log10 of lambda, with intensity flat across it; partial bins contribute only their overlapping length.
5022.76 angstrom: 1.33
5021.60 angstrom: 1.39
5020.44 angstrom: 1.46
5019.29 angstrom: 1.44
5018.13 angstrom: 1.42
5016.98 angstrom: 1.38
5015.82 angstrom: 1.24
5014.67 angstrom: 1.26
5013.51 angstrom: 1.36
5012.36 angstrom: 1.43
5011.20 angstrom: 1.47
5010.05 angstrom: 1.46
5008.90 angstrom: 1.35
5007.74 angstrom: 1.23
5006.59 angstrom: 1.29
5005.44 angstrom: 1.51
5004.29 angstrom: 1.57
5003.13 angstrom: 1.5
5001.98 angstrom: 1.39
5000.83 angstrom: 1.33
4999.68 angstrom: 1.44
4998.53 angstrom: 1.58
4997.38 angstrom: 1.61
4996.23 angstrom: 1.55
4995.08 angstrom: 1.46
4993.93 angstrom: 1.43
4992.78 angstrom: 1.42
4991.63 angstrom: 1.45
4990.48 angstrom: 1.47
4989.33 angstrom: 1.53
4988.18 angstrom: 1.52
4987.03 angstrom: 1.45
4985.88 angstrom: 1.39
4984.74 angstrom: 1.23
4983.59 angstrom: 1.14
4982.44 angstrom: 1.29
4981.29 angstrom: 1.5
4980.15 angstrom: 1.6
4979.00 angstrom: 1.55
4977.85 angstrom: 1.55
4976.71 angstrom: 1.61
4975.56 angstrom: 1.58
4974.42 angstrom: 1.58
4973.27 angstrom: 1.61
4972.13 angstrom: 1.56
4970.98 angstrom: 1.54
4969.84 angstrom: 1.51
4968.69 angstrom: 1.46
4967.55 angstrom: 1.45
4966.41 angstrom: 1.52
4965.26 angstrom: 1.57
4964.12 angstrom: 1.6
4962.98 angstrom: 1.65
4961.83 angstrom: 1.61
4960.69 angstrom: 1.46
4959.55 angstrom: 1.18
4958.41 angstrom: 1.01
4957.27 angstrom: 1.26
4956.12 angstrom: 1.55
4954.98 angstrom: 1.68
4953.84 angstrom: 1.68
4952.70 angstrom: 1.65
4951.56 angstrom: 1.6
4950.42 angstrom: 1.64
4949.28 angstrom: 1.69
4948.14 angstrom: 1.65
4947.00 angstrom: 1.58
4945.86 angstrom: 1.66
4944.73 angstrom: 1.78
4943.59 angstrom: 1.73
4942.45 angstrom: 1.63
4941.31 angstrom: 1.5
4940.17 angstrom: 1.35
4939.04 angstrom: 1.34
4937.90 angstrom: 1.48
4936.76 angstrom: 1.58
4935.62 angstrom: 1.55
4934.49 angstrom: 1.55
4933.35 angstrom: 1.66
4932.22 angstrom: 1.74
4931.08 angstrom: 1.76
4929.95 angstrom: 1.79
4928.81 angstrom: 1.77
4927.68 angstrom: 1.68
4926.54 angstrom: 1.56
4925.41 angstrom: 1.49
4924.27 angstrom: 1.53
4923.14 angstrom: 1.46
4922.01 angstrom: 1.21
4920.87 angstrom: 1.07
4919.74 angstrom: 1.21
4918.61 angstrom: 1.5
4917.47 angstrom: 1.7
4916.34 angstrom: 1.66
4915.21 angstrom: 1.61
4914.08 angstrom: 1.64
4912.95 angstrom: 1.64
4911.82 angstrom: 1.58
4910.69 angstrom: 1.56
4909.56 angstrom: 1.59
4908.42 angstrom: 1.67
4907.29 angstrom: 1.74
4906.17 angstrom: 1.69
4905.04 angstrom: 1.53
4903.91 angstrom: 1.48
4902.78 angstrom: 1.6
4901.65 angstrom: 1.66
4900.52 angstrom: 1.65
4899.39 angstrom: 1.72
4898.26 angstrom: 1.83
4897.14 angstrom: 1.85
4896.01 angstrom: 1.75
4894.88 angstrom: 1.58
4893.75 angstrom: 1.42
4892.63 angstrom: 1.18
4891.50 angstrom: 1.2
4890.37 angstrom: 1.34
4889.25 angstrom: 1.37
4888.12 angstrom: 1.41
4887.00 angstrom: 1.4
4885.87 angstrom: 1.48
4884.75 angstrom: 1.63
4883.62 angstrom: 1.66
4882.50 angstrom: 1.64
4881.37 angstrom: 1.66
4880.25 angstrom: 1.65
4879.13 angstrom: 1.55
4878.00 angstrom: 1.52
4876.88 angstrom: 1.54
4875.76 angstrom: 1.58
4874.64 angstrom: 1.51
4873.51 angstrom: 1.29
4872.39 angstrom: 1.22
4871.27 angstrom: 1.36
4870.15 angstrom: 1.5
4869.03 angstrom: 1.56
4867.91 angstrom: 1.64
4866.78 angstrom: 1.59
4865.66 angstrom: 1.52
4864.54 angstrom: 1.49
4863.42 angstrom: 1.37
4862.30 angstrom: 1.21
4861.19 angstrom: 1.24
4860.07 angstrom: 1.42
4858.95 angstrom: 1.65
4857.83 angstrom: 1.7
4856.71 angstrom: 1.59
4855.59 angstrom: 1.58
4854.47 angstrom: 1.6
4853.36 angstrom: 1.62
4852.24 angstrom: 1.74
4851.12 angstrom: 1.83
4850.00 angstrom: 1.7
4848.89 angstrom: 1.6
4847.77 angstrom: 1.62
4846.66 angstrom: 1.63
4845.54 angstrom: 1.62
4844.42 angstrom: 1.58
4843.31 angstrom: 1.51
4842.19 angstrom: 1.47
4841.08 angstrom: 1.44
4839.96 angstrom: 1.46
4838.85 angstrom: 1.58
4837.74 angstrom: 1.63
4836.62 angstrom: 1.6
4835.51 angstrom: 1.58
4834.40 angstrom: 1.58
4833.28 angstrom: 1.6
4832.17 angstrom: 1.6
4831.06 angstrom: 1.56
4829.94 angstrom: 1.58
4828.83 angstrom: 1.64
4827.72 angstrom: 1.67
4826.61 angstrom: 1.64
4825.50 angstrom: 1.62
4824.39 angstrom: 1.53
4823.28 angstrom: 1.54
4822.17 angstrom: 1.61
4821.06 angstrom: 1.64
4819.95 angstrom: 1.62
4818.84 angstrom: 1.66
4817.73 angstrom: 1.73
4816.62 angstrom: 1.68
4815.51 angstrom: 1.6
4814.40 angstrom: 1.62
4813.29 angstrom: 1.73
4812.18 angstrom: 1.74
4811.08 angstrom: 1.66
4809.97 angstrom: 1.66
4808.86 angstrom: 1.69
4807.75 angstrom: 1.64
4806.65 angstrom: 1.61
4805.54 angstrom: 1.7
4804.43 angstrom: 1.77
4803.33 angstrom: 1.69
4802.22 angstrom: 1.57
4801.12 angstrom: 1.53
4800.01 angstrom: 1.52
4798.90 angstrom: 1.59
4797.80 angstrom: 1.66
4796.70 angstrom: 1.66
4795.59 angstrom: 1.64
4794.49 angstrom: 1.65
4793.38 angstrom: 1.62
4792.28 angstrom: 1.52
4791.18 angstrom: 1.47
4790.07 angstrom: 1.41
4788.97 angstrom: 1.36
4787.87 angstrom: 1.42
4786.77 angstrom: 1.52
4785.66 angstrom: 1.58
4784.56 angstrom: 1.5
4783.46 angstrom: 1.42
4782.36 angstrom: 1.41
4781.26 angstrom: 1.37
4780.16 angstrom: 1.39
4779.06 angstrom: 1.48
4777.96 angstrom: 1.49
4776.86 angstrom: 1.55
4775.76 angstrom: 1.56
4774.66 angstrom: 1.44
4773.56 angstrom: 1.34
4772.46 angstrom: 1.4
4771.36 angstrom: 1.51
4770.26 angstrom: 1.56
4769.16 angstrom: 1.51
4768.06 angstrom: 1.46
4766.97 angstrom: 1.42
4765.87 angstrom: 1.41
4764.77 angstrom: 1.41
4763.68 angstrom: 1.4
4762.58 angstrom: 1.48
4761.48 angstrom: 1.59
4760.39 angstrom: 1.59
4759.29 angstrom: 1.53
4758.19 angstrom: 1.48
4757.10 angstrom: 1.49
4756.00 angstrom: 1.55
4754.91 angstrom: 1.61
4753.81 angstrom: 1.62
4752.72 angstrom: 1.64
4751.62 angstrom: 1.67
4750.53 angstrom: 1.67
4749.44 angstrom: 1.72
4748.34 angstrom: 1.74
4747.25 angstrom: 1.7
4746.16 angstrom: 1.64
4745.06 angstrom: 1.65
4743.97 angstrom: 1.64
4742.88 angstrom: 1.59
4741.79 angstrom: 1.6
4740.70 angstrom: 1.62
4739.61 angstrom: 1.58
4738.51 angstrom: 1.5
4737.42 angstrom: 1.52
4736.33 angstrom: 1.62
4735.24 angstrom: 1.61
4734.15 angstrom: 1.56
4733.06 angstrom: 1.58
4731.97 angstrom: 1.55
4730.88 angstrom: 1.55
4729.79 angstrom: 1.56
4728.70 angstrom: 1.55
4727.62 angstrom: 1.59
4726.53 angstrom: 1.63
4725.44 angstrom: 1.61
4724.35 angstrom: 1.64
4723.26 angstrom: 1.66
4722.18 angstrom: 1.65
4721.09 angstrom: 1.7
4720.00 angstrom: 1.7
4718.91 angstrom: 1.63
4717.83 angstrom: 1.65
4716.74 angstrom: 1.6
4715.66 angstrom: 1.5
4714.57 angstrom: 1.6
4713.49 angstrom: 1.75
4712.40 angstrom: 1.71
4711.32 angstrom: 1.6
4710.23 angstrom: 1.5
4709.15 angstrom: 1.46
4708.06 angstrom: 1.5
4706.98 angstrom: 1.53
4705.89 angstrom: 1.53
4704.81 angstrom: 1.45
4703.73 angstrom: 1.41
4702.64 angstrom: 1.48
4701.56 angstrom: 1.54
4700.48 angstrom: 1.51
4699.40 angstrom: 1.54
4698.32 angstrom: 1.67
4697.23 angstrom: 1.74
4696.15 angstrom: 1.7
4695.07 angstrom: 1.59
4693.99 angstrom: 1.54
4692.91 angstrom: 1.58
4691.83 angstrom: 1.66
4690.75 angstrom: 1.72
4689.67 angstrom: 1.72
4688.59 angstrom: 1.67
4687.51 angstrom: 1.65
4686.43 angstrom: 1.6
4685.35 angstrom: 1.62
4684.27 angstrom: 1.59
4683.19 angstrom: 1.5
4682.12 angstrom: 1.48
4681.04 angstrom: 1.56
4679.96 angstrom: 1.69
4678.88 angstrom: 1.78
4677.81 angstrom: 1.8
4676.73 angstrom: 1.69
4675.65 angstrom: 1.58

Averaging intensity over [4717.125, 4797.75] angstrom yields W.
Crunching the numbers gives 1.55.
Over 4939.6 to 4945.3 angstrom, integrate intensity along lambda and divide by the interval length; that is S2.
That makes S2 1.6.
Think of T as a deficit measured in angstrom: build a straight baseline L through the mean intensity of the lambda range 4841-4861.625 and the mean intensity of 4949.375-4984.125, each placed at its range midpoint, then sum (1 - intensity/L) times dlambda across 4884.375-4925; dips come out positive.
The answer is 0.6 angstrom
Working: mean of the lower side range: 1.59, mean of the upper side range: 1.51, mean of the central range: 1.53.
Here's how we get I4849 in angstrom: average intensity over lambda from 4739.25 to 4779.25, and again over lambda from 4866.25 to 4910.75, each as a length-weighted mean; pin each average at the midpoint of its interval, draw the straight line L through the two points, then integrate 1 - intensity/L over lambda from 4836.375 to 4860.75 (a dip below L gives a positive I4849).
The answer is -0.8 angstrom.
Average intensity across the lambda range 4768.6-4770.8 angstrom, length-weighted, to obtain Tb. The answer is 1.53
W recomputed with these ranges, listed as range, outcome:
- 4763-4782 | 1.45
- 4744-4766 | 1.58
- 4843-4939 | 1.55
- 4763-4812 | 1.53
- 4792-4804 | 1.61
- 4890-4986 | 1.54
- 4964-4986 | 1.49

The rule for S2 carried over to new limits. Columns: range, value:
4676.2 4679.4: 1.76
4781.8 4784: 1.42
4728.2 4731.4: 1.55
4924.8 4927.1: 1.52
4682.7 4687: 1.58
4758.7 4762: 1.57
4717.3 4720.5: 1.66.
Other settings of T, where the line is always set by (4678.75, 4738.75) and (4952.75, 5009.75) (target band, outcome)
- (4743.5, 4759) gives -0.52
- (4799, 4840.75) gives -2.12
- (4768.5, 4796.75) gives 1.31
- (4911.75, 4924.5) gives 0.17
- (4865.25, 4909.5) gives -0.89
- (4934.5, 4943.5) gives -0.10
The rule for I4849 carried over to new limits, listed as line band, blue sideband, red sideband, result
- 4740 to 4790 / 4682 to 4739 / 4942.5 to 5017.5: 1.42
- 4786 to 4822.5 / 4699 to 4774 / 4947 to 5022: -1.69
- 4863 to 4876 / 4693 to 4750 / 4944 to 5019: 0.54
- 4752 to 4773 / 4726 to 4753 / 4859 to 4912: 1.16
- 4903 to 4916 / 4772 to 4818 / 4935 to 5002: -0.73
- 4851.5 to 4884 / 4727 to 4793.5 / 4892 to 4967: 0.62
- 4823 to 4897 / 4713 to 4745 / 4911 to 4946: 1.82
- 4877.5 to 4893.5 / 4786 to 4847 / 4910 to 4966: 0.97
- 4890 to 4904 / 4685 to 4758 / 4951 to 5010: -0.44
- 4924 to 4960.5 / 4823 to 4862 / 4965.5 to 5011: -1.60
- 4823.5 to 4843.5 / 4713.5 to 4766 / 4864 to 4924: -0.22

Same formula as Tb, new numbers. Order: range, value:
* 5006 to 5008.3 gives 1.27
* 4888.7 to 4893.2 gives 1.27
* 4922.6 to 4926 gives 1.49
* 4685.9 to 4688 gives 1.62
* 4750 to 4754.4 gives 1.65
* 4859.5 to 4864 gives 1.31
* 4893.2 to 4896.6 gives 1.58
